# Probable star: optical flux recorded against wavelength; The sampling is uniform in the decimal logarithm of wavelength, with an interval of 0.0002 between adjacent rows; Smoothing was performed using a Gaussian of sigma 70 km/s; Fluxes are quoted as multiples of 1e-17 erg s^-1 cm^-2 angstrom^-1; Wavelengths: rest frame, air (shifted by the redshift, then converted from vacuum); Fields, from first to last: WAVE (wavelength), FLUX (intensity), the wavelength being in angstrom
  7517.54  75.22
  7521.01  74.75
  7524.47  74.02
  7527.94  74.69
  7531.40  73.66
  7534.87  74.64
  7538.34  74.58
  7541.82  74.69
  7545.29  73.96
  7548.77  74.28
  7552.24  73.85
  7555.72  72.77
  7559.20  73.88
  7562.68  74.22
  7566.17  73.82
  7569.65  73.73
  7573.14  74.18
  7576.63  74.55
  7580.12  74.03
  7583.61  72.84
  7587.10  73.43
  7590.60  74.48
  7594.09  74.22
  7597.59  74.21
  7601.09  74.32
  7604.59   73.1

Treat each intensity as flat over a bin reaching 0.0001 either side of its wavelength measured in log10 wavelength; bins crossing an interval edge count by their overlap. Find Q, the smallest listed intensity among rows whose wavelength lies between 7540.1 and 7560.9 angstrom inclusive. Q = 72.77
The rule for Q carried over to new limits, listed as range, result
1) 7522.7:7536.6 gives 73.66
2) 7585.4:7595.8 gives 73.43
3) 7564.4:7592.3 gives 72.84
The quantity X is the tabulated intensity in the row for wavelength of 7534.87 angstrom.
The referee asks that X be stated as 74.64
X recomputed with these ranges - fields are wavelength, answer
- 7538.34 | 74.58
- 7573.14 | 74.18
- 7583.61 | 72.84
